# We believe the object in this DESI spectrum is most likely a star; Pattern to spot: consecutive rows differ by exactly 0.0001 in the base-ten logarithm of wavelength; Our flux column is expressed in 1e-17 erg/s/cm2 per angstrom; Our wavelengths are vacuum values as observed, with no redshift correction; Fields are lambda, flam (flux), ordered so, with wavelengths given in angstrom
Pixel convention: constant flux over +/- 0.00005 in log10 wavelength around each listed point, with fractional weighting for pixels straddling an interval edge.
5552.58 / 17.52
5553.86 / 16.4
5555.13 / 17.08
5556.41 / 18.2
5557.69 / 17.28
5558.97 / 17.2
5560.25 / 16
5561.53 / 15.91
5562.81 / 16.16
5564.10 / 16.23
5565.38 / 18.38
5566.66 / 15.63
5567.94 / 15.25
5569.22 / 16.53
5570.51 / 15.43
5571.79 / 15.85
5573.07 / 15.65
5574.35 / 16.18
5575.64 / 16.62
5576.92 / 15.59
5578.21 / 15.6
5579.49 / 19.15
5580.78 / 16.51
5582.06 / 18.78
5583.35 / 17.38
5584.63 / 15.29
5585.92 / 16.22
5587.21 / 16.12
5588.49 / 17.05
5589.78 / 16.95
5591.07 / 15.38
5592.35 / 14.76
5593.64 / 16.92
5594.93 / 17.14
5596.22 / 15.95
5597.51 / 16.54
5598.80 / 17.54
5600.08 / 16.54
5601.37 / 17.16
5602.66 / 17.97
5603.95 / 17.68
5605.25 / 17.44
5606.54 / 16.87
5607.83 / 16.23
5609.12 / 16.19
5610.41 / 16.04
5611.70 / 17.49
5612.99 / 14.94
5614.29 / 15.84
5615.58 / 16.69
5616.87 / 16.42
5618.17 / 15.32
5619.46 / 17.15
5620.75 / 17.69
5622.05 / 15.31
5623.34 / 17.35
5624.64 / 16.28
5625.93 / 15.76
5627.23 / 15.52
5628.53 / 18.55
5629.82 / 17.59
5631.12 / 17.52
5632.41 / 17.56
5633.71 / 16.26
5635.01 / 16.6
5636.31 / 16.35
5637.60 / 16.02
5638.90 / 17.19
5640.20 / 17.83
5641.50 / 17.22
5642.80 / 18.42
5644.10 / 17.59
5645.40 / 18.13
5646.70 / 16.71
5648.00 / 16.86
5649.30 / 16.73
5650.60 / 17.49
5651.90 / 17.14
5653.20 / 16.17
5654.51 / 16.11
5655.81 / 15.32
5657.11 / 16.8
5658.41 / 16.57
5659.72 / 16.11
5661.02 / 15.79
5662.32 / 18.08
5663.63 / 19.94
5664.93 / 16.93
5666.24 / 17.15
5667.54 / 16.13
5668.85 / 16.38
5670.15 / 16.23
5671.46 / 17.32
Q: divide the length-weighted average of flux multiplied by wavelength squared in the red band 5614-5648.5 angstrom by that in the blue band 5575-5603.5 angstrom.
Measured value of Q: 1.03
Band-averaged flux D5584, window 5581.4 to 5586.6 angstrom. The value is 16.9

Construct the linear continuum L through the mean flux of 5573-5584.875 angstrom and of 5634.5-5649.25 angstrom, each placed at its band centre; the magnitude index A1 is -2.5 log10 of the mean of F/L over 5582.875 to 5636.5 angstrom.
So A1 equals 0.02 mag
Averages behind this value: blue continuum 16.8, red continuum 17.2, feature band 16.6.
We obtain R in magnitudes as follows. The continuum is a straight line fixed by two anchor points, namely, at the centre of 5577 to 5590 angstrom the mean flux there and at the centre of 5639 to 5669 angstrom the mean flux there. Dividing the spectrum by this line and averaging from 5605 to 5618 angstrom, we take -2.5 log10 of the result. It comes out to 0.04 mag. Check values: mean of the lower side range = 16.8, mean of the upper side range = 17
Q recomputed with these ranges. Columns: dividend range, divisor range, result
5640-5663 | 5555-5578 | 1.07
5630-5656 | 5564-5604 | 1.05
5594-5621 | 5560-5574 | 1.05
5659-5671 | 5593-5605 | 1.02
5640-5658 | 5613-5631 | 1.04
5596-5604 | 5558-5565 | 1.06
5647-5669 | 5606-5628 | 1.05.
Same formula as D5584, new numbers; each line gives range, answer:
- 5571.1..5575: 15.9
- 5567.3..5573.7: 15.7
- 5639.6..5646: 17.8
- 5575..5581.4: 16.7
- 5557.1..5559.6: 17.2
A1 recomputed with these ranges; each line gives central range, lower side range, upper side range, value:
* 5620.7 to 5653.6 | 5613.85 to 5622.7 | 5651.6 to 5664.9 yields -0.027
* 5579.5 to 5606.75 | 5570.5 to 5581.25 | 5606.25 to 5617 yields -0.033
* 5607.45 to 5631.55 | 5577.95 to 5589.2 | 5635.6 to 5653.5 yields 0.036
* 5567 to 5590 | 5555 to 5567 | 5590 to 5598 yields 0.002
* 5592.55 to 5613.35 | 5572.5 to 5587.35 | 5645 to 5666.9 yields -0.005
